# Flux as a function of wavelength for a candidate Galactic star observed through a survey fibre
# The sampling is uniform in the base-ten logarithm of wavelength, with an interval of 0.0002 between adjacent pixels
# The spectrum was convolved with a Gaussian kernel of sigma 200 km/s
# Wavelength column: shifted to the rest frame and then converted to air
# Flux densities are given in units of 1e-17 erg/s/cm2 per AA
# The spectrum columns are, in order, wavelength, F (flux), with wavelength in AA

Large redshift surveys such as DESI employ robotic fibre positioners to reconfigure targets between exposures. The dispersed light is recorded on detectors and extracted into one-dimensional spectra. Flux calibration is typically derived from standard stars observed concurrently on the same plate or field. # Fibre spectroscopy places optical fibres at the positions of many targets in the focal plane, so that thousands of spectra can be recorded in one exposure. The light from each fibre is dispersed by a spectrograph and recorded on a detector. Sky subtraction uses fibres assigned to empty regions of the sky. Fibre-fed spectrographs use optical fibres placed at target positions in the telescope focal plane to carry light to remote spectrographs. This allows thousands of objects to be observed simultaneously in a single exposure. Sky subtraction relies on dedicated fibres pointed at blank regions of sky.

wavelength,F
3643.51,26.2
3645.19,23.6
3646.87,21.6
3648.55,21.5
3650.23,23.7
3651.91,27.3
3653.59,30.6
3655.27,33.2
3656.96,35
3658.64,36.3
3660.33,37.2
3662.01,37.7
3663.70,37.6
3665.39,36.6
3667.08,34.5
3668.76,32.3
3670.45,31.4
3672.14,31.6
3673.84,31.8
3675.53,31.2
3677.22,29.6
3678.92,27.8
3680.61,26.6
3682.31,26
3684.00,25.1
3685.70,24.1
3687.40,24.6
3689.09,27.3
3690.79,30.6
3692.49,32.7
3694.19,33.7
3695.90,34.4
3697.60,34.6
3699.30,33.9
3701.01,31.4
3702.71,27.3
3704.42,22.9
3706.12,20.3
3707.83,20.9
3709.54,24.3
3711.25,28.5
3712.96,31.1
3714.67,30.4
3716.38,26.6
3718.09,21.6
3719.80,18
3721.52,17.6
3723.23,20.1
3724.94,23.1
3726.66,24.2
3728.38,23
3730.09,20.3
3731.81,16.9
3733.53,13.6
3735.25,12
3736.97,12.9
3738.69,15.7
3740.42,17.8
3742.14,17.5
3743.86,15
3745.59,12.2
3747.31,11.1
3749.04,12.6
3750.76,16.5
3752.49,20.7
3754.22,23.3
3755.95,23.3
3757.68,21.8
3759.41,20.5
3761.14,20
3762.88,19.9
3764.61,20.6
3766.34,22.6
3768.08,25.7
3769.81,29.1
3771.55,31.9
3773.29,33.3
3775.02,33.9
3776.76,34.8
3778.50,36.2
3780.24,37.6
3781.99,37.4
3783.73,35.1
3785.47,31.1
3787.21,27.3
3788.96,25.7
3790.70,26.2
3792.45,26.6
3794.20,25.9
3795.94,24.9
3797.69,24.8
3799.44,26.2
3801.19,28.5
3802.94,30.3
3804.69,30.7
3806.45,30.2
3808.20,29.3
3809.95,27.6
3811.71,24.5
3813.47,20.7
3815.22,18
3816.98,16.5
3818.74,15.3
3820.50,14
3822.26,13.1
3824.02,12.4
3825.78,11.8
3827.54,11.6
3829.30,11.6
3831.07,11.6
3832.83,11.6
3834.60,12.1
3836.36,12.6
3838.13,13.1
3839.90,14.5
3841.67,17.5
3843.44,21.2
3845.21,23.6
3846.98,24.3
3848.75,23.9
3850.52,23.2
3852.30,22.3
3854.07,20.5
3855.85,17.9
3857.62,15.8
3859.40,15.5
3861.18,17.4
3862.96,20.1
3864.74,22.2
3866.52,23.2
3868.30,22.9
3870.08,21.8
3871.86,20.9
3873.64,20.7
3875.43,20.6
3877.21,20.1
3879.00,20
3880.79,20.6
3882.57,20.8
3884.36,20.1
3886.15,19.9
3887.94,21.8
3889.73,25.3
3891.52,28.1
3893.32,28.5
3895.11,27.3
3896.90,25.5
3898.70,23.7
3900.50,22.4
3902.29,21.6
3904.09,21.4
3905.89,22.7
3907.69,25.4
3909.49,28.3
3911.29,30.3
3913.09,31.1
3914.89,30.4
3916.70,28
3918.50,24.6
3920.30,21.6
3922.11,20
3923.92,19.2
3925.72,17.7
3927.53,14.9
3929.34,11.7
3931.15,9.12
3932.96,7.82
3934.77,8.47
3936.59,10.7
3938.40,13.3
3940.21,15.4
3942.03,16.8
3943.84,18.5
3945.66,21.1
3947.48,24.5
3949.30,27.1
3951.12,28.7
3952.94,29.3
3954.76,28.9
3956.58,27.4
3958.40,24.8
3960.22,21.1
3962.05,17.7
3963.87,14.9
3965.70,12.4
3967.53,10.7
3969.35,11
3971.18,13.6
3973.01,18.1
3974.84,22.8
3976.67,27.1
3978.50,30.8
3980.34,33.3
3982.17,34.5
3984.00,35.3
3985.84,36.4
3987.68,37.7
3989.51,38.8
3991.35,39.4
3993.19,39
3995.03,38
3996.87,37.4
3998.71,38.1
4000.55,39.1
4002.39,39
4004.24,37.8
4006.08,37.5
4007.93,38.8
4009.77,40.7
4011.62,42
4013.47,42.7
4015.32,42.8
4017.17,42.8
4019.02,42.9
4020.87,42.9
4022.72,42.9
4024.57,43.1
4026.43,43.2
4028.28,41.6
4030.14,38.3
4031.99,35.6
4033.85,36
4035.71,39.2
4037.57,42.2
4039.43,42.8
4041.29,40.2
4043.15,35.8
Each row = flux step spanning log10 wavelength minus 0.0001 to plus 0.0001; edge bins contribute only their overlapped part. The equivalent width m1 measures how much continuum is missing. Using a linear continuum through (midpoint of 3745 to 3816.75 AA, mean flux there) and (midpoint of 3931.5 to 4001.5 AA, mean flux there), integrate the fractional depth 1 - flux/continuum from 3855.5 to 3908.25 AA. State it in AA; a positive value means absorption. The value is 7.3 AA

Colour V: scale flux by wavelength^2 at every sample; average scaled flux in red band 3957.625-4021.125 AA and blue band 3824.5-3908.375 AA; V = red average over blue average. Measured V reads 1.70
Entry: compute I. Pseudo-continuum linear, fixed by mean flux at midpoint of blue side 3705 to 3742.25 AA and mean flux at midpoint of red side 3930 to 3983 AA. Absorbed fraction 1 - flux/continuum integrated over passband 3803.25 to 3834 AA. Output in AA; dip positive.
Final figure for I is 3.1 AA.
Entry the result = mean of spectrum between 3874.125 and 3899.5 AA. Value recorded 23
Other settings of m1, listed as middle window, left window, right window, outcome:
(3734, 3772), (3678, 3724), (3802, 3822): 9.0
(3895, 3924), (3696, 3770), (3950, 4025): 3.9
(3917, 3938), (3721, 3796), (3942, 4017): 9.6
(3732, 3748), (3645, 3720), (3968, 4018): 8.4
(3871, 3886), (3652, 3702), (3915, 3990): 2.4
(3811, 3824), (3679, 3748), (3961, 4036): 4.9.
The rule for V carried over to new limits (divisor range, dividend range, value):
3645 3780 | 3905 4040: 1.30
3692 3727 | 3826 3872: 0.74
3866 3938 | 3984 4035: 1.96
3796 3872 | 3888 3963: 1.17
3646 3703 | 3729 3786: 0.78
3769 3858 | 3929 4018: 1.30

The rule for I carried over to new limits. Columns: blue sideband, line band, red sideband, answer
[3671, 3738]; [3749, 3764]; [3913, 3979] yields 2.42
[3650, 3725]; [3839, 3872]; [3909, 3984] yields 4.72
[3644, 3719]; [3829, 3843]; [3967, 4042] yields 8.24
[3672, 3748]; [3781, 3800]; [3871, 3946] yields -4.73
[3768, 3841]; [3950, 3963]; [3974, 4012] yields 3.24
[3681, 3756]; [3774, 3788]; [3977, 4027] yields -4.22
